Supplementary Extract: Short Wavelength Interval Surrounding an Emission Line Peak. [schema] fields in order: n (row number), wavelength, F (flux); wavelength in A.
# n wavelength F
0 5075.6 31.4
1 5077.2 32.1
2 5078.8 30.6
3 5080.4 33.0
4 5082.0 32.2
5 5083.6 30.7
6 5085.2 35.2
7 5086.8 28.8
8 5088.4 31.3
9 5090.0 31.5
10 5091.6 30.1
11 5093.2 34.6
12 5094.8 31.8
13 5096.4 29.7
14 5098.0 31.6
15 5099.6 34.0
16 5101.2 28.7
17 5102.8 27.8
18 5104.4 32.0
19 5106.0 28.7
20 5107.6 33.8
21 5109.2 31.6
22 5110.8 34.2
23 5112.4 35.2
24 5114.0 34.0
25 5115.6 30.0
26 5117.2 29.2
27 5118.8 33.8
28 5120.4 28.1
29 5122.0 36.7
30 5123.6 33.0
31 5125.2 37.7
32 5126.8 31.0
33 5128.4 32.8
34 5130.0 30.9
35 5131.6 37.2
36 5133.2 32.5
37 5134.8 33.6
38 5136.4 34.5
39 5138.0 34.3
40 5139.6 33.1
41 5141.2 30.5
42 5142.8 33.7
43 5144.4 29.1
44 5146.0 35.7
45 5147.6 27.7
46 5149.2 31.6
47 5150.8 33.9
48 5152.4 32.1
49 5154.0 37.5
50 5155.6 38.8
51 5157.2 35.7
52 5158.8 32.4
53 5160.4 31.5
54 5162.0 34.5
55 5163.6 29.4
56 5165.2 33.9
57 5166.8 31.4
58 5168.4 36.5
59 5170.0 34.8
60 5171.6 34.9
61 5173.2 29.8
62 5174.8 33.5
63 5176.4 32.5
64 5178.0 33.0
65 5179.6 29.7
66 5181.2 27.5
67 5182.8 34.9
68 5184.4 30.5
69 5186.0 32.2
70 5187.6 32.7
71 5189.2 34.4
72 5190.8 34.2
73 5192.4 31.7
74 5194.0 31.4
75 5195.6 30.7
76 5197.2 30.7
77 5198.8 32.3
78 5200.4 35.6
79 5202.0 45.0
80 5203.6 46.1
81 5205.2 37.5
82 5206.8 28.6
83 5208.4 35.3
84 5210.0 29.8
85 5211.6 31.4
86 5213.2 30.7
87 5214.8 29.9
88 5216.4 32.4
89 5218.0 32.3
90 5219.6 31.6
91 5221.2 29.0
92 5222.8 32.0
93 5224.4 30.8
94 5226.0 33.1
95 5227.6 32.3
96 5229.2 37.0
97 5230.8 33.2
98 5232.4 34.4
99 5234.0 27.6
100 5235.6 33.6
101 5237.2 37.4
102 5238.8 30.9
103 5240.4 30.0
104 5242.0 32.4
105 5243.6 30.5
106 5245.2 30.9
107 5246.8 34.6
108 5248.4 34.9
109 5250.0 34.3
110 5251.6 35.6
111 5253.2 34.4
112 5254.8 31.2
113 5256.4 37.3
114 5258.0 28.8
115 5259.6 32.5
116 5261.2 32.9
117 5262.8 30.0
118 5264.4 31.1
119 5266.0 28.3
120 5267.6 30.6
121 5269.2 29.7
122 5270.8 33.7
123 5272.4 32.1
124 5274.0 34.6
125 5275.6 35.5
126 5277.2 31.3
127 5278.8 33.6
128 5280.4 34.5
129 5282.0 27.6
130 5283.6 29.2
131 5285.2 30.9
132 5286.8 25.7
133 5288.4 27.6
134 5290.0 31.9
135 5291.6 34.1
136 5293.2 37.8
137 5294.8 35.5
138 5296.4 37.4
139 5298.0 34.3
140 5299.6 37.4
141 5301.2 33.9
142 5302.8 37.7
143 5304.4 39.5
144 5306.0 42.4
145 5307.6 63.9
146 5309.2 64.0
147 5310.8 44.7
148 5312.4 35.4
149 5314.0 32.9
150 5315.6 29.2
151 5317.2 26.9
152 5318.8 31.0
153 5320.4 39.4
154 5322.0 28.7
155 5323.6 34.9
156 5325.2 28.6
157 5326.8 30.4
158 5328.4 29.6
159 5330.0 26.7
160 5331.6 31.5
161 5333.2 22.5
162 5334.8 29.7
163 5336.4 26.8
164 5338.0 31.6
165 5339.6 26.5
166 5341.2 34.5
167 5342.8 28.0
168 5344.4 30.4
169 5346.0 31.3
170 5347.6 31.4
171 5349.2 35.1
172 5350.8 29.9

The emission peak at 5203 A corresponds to H-beta 4861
